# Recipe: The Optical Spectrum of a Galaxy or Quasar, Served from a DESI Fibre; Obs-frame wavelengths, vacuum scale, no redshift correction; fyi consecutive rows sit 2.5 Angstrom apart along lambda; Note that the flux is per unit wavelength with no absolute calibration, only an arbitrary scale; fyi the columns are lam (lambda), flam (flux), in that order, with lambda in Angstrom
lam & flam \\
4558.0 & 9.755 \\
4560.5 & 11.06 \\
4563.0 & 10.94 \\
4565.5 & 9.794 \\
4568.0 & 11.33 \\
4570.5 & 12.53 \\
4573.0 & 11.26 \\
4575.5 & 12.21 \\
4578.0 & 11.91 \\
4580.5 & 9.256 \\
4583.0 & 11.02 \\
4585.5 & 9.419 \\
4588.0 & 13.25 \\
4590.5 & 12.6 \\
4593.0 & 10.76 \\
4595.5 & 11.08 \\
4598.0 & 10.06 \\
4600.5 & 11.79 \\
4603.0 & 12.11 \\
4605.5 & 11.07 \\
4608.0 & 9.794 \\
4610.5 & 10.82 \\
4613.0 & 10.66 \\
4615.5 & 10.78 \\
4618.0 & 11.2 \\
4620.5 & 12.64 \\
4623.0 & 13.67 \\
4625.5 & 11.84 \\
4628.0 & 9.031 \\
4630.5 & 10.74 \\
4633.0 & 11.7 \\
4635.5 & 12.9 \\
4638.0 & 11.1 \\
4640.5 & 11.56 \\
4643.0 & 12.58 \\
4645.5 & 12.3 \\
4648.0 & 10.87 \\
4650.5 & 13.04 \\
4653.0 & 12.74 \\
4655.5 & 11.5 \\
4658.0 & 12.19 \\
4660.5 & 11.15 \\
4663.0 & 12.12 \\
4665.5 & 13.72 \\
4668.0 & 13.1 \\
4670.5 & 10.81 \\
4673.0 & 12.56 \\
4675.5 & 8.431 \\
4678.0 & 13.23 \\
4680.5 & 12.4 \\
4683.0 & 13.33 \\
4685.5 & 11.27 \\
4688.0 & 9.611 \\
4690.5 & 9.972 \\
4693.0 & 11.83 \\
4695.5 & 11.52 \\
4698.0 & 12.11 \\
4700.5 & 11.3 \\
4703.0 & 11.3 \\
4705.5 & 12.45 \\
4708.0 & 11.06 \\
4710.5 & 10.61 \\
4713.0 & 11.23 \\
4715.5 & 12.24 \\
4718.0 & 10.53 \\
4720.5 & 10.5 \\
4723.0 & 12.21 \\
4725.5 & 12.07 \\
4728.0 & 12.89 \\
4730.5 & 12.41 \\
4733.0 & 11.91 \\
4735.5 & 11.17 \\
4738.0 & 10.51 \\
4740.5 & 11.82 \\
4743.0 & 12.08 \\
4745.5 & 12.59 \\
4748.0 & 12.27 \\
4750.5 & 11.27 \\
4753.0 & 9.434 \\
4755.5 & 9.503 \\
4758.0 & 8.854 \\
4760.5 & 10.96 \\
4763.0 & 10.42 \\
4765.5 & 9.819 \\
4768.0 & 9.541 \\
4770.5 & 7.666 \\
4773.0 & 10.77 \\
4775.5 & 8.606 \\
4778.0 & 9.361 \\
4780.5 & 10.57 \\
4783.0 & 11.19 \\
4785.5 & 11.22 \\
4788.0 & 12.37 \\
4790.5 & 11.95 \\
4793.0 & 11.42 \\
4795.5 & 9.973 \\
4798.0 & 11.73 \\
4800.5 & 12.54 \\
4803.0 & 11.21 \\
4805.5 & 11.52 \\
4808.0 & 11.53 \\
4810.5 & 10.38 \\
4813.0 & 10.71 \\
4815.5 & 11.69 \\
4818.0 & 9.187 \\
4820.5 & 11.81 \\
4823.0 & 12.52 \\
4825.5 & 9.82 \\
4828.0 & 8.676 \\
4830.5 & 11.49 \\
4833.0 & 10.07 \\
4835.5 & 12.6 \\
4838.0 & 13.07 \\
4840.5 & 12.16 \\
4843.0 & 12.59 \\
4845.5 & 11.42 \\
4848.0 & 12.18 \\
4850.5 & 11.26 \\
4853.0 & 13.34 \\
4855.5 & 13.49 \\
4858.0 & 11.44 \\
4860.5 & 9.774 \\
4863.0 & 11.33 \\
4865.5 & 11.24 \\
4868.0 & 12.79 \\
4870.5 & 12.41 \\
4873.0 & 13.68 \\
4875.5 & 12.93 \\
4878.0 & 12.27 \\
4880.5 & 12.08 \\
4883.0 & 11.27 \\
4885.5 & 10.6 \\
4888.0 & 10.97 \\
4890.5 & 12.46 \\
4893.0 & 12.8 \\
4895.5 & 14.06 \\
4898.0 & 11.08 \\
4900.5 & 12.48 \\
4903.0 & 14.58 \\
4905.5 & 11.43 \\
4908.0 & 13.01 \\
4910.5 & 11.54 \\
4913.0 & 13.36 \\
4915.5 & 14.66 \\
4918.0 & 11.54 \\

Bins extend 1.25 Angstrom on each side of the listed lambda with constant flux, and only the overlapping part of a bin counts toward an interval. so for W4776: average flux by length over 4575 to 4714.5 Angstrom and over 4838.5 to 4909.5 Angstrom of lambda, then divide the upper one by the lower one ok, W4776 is 1.1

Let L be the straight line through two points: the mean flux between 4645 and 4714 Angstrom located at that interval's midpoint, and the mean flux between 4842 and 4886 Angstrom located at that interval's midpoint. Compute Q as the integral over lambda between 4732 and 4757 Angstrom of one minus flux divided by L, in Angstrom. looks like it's 1.2 Angstrom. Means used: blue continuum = 11.7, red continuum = 12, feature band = 11.2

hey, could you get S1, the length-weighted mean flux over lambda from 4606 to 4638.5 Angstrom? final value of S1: 11.3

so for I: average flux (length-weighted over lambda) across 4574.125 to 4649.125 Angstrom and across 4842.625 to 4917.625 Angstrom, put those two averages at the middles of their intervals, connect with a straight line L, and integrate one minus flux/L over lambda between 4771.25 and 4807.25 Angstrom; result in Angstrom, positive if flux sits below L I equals 2.93 Angstrom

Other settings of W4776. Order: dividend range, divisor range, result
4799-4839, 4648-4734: 0.95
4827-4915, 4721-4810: 1.10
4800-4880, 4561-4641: 1.03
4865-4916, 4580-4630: 1.11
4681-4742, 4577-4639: 1.02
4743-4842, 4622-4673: 0.91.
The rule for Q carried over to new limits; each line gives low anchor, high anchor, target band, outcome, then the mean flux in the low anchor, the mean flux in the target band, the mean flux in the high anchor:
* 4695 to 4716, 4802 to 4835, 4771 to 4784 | 1.4 Angstrom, 11.5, 9.94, 10.9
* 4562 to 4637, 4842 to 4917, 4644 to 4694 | -1.3 Angstrom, 11.3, 11.8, 12.3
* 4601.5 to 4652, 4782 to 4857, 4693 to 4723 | 0.3 Angstrom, 11.5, 11.4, 11.5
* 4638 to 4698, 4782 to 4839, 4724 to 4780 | 3.7 Angstrom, 11.8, 10.7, 11.2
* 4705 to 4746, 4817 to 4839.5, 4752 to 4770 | 2.7 Angstrom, 11.6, 9.71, 11.1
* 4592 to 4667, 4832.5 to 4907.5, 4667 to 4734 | 1.0 Angstrom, 11.6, 11.6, 12.2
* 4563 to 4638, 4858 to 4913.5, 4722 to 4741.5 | -0.3 Angstrom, 11.3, 11.9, 12.2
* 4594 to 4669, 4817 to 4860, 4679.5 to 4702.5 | 0.3 Angstrom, 11.7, 11.5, 11.6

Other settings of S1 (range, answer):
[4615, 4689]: 11.8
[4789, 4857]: 11.5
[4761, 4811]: 10.7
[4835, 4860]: 12.3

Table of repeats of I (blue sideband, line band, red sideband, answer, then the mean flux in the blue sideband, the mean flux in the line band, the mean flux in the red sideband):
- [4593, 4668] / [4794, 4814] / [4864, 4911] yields 1.4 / 11.6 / 11.2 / 12.3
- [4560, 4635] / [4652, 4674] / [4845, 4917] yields -1.4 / 11.2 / 12.2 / 12.3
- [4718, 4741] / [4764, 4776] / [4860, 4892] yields 2.4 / 11.7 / 9.35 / 11.9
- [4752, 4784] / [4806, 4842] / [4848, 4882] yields 0.0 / 9.74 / 11.1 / 12.2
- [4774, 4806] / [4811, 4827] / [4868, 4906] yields 0.8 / 11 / 10.9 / 12.4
